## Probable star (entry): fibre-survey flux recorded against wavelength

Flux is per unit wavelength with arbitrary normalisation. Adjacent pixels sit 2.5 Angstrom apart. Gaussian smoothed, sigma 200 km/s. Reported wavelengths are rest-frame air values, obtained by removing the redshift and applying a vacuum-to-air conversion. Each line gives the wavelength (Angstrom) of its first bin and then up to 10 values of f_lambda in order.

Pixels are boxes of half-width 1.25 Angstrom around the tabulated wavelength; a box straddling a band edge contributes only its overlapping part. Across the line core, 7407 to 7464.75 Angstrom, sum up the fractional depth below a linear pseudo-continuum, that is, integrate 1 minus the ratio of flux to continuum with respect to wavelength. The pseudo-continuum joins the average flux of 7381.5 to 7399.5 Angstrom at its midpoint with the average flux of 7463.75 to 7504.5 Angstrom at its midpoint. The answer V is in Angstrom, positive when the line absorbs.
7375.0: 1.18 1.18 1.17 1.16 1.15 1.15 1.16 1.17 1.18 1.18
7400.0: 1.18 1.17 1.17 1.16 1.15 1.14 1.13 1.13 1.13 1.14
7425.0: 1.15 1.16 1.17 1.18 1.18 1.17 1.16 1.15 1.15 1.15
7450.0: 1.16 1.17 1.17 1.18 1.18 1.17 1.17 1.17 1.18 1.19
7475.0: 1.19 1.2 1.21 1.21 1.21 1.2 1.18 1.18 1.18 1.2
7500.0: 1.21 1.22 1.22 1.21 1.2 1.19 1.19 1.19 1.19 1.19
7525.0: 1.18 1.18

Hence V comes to 1.0 Angstrom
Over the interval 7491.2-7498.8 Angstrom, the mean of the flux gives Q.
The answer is 1.19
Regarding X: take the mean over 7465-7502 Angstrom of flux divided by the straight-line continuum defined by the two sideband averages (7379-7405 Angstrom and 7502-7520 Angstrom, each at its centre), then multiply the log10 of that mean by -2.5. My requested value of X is 0.00 mag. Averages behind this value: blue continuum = 1.17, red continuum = 1.2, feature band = 1.19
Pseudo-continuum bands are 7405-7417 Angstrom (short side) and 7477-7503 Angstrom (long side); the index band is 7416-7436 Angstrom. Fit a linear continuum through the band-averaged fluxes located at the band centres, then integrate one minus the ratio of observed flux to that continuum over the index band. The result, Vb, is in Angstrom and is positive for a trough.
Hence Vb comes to 0.0 Angstrom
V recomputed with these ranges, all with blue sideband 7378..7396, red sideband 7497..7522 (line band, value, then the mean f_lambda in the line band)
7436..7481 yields 0.5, 1.17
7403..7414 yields 0.1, 1.16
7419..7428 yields 0.2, 1.14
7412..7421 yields 0.3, 1.13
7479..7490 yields -0.1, 1.2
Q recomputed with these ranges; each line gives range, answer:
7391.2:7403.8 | 1.18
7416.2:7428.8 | 1.14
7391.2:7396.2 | 1.17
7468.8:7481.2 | 1.19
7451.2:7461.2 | 1.17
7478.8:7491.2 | 1.2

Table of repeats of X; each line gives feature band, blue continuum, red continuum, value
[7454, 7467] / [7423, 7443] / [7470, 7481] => 0.010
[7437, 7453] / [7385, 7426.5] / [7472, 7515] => 0.017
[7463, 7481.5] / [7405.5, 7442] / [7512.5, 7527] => -0.015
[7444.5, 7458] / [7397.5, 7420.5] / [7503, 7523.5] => 0.008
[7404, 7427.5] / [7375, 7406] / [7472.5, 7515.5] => 0.029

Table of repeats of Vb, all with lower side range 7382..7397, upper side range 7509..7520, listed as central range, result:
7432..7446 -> 0.1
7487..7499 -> 0.0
